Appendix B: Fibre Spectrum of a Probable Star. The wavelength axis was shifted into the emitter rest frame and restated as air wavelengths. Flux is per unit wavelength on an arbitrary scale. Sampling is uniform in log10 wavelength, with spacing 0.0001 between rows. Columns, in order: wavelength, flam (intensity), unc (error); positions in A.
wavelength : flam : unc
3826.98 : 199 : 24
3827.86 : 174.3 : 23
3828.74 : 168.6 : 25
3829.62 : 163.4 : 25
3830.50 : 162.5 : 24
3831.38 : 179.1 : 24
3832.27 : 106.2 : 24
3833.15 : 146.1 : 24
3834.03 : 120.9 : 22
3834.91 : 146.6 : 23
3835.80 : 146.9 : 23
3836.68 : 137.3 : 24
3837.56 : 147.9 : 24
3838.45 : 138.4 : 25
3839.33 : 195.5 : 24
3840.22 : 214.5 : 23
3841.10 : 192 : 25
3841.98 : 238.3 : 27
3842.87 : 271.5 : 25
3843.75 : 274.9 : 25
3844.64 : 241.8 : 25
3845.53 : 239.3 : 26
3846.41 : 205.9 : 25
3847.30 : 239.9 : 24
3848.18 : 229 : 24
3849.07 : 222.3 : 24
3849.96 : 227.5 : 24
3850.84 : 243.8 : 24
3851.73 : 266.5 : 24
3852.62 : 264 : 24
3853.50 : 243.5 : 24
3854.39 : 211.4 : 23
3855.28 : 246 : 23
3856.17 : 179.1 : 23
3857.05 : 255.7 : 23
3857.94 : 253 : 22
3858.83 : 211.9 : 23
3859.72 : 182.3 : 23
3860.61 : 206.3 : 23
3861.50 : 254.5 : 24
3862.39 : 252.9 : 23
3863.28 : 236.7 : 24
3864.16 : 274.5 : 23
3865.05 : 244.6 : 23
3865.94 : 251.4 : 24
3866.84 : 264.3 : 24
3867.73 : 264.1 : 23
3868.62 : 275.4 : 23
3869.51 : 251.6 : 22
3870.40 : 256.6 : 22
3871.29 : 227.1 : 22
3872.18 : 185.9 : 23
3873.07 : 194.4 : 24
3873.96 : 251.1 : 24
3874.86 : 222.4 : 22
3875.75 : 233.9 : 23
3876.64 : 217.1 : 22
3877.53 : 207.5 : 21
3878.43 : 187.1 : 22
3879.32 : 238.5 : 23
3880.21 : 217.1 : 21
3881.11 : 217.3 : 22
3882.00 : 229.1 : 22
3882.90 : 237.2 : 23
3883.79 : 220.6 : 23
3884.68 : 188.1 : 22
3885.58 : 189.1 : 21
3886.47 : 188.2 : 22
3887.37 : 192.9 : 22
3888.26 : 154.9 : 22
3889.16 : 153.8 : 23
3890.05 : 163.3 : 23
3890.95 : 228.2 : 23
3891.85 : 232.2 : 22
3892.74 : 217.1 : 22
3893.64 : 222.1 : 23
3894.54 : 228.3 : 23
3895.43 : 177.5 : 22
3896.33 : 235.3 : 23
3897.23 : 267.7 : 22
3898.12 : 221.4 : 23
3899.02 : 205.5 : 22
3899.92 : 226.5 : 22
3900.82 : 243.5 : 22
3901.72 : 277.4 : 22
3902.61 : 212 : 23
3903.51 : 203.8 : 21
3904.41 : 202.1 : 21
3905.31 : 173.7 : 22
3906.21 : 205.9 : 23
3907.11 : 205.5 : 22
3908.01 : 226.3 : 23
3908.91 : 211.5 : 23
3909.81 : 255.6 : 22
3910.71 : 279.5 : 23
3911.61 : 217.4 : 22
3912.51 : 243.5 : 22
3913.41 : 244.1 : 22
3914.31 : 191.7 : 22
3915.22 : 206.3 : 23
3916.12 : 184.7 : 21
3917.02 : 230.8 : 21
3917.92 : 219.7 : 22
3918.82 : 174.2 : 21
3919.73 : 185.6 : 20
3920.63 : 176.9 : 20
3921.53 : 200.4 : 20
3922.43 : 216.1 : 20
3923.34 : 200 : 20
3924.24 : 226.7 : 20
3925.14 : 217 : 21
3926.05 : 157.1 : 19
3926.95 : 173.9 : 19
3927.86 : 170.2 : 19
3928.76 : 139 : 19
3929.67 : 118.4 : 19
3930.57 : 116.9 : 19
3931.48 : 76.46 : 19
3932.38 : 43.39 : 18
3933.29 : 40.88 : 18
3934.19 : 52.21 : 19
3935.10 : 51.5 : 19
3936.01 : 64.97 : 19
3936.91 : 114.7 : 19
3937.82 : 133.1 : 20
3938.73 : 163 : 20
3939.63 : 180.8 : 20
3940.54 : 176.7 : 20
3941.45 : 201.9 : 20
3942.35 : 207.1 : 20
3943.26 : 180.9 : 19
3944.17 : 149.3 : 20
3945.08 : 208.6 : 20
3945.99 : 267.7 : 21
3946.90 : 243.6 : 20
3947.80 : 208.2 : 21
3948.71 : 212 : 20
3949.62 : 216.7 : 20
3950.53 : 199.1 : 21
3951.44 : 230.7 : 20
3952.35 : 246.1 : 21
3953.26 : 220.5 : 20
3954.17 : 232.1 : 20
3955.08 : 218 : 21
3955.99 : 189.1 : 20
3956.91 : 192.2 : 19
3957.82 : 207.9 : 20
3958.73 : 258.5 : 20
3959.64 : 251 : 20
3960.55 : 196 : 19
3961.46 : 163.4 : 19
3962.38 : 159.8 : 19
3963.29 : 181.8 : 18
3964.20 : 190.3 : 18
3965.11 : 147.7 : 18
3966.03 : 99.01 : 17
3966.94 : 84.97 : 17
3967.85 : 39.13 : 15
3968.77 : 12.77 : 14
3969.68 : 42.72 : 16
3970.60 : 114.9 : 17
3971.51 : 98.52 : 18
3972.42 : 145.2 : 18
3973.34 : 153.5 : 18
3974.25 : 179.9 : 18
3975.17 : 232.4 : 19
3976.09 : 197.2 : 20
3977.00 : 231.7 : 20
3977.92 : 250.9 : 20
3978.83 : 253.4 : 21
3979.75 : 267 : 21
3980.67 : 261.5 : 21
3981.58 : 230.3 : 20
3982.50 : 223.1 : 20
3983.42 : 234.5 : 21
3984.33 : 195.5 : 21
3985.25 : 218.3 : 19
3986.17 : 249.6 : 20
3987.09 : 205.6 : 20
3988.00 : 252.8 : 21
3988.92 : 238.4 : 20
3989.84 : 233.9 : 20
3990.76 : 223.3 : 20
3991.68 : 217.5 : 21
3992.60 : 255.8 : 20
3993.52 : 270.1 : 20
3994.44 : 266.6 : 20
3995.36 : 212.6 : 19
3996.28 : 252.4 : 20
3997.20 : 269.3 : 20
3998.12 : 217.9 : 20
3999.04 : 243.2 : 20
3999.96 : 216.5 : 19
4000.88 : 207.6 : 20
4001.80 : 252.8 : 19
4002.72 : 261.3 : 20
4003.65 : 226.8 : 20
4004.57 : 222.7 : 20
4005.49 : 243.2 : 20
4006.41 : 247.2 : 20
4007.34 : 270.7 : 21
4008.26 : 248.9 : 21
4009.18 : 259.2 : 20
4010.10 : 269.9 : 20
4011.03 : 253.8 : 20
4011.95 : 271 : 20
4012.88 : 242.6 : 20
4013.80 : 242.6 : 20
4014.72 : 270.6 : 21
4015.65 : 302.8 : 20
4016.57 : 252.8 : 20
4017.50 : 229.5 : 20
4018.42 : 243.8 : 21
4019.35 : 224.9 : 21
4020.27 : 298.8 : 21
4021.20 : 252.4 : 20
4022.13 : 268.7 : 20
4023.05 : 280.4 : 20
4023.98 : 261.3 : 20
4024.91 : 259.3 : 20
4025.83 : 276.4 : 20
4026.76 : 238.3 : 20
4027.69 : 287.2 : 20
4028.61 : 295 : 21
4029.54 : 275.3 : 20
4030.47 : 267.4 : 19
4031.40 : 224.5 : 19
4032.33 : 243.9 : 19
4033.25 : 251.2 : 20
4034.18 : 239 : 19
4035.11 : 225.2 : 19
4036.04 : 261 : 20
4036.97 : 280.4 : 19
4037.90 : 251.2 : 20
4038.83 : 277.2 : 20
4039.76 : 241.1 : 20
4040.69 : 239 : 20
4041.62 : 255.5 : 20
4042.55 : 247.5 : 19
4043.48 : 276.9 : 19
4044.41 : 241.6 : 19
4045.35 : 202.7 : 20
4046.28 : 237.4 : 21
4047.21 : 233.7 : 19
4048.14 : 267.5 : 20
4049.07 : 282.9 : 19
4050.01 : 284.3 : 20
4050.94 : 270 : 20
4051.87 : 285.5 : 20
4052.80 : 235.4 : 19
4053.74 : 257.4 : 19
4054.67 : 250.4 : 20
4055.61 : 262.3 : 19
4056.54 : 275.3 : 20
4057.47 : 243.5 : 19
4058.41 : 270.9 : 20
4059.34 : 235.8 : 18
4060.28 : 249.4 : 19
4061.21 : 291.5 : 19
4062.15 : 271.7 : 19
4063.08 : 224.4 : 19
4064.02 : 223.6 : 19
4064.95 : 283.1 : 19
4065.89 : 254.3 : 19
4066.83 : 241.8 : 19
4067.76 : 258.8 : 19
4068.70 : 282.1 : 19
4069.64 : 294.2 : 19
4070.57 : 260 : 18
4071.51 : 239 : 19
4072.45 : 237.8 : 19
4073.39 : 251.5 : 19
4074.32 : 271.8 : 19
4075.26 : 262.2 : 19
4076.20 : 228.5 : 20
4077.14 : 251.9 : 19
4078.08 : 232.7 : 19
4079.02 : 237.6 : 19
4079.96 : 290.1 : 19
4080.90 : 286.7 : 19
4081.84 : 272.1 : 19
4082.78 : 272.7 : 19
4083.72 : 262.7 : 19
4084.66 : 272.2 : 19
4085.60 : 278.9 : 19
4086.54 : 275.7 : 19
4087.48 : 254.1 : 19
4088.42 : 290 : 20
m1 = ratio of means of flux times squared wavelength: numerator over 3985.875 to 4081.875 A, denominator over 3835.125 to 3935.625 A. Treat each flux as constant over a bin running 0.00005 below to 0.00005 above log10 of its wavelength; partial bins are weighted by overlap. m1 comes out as 1.32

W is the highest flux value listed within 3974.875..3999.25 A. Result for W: 270.1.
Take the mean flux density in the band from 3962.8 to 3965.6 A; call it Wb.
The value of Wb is 172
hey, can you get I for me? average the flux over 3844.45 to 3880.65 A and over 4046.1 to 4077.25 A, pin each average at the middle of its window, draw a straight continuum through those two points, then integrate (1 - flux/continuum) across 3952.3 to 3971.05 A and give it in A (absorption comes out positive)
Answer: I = 6.4 A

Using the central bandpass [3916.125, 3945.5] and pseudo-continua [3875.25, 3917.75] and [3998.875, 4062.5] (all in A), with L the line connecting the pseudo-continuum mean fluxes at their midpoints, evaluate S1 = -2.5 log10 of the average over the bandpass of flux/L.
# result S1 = 0.40 mag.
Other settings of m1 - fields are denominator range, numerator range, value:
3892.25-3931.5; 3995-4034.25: 1.30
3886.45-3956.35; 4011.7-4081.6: 1.43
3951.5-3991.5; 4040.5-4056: 1.38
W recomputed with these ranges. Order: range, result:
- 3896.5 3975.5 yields 279.5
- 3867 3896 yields 275.4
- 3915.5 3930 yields 230.8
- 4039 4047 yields 276.9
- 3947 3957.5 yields 246.1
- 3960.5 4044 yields 302.8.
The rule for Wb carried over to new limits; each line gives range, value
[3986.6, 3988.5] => 230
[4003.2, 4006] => 232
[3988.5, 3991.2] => 232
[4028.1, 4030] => 286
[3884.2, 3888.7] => 183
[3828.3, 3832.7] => 156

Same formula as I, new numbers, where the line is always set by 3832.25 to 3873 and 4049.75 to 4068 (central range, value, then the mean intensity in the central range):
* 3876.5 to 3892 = 1.61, 203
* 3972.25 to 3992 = 1.66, 224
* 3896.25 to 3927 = 2.13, 215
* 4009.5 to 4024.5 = -0.59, 260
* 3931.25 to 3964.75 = 8.59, 177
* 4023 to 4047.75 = -0.01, 254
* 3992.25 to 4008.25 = 0.26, 243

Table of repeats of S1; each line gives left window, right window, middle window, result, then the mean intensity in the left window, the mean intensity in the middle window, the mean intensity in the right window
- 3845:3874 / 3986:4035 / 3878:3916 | 0.12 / 237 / 215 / 251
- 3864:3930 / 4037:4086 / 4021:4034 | -0.06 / 214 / 263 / 258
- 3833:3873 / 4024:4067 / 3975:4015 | 0.03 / 222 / 241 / 256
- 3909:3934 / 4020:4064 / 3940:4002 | 0.05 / 181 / 203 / 258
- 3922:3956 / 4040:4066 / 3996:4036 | -0.12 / 170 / 253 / 255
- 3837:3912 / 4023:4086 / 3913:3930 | 0.21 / 223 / 191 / 258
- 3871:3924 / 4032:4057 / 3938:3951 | 0.14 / 213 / 200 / 255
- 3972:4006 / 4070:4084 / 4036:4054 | -0.04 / 230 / 256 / 257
